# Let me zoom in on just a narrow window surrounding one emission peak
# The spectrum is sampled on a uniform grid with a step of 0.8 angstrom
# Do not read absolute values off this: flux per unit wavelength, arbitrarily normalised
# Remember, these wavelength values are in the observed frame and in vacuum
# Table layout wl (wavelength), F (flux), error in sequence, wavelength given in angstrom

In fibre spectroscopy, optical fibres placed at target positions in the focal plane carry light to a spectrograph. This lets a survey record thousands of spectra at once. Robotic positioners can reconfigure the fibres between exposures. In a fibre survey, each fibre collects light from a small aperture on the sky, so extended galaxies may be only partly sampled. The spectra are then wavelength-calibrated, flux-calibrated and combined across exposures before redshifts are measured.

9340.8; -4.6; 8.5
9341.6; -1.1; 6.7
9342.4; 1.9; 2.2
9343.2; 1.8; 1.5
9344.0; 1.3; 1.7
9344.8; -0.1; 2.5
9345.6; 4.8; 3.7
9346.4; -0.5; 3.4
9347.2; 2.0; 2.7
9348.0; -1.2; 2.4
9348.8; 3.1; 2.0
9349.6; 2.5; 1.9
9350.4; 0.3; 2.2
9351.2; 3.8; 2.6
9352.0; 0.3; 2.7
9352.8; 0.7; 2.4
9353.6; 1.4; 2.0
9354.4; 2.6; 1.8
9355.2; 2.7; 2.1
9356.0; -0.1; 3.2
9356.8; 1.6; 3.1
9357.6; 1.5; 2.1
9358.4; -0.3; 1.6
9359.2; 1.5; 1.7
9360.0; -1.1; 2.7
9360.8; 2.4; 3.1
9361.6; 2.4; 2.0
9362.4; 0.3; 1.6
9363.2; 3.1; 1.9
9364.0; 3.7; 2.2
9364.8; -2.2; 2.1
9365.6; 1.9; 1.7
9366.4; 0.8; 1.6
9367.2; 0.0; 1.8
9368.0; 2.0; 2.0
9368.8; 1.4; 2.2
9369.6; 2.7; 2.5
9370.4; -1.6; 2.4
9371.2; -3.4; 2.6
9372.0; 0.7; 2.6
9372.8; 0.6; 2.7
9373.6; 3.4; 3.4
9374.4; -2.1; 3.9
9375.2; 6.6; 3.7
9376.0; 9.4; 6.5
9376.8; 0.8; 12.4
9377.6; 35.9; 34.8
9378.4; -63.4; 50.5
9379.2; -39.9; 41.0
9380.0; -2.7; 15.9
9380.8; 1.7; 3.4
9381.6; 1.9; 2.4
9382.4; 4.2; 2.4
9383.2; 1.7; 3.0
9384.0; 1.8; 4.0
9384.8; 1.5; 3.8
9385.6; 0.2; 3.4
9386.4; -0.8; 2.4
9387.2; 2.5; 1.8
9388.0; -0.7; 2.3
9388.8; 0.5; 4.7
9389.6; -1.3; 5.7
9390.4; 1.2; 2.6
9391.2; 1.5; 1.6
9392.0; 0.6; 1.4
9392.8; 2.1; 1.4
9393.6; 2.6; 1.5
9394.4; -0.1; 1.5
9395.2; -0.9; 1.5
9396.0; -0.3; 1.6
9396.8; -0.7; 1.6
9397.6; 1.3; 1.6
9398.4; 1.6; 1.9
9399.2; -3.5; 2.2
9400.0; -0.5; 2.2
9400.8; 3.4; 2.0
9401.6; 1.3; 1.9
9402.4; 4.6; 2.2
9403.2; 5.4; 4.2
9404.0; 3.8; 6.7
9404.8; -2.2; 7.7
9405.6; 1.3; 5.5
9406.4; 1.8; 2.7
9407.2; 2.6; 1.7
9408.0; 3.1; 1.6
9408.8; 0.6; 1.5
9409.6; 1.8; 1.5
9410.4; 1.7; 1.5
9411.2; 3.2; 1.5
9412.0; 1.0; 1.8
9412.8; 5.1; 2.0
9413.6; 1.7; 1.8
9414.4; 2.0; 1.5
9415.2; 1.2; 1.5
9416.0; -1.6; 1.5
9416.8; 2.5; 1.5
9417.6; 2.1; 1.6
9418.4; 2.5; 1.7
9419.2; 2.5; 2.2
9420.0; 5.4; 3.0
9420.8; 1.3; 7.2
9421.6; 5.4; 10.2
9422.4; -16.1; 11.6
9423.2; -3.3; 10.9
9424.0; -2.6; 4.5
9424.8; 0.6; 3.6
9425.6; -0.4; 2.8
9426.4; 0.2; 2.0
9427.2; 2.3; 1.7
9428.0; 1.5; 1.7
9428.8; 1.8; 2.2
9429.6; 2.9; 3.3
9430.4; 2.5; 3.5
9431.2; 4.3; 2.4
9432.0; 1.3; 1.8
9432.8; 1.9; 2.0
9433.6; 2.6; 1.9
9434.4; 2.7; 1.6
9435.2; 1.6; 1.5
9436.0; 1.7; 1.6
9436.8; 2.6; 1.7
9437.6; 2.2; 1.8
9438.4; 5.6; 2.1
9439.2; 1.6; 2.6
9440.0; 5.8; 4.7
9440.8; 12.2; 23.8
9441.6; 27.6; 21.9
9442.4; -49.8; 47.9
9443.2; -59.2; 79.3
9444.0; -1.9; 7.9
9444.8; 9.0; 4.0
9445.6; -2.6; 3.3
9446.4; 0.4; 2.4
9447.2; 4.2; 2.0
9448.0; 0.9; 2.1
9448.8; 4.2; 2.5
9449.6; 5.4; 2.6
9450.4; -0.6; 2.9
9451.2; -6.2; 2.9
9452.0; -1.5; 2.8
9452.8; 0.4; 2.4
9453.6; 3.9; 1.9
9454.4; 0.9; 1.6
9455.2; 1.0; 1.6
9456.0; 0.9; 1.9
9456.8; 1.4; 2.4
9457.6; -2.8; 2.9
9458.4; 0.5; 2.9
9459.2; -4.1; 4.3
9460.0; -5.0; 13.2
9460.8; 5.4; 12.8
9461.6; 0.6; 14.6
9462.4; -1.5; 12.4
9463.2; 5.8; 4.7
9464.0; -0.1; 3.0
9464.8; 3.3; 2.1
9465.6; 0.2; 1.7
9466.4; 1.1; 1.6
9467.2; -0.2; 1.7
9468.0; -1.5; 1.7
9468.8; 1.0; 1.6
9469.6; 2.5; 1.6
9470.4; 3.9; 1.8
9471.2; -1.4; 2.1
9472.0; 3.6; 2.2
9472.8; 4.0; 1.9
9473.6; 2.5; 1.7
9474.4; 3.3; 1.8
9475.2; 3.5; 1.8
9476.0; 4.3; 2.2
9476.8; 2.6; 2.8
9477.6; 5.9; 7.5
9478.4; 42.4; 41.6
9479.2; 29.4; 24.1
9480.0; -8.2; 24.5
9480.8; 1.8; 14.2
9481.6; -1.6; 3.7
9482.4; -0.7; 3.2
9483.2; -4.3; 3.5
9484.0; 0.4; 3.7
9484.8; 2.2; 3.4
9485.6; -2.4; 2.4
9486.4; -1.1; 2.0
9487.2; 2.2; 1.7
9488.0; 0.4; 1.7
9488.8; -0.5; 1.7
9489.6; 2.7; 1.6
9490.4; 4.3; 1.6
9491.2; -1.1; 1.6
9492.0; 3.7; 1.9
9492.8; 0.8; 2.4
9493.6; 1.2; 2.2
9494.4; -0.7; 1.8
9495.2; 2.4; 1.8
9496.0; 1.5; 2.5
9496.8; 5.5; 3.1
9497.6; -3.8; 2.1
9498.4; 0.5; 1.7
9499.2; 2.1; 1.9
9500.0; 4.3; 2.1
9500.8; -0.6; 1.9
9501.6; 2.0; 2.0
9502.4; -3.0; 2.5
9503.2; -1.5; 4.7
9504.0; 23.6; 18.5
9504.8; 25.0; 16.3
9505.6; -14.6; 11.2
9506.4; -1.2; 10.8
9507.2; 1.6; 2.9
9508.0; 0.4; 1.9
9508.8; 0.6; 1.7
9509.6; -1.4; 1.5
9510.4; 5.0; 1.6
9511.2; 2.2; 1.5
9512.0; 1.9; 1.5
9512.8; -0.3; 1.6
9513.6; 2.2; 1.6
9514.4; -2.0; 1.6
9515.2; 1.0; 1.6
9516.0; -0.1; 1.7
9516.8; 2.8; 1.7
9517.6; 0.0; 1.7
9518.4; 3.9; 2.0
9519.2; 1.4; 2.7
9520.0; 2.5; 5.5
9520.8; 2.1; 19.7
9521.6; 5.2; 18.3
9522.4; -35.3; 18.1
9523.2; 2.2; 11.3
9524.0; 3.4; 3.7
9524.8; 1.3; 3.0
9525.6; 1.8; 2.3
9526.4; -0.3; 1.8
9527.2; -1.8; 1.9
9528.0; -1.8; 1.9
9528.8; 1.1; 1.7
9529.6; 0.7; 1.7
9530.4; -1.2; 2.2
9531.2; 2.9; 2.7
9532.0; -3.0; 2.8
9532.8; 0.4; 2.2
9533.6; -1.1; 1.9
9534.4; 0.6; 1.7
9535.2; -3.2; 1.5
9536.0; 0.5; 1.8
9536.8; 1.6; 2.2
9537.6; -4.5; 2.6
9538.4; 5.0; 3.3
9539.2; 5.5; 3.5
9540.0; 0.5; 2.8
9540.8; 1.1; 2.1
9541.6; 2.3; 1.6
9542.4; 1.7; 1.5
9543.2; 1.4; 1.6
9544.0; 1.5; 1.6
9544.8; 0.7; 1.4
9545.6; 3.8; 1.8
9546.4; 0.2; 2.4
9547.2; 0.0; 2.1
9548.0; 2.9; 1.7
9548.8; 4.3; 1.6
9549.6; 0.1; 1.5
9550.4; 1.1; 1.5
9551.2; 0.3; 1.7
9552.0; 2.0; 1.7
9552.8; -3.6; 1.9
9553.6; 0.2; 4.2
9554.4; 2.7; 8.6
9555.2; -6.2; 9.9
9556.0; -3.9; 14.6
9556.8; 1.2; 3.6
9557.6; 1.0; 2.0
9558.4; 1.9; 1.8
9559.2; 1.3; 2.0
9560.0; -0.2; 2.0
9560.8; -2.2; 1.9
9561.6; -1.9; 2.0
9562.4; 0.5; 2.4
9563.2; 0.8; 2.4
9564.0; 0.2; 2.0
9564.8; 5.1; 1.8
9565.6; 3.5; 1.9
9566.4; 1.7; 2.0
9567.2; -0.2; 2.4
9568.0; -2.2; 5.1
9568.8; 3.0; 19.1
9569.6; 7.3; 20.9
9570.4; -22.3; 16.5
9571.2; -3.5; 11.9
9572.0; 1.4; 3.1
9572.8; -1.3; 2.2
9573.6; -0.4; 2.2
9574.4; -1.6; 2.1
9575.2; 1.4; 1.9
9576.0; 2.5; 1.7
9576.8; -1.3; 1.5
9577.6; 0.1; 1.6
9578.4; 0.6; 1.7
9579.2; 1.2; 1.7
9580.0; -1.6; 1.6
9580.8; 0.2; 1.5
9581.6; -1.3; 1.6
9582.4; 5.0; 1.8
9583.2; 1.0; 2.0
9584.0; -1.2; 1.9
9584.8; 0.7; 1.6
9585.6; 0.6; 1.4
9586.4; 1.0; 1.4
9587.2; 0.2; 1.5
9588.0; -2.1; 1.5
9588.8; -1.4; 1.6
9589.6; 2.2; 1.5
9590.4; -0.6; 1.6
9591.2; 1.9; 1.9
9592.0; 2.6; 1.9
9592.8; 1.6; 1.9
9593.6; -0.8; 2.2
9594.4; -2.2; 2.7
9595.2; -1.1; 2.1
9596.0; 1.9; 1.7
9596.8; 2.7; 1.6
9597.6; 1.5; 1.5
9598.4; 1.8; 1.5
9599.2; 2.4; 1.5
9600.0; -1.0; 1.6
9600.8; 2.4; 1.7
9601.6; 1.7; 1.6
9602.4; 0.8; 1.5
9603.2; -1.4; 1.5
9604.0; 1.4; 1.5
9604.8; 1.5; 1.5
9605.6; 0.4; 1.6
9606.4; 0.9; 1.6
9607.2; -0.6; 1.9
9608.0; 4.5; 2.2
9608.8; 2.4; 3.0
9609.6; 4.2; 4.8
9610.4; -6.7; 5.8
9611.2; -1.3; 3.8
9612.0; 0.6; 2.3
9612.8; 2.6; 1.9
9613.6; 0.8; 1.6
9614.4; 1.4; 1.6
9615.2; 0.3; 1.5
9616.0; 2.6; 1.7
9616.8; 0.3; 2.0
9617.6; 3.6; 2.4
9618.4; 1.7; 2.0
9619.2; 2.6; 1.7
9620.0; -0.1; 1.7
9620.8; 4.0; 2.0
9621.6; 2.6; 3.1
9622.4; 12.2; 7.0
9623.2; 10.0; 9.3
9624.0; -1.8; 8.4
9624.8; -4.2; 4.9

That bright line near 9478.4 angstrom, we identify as H-beta 4861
